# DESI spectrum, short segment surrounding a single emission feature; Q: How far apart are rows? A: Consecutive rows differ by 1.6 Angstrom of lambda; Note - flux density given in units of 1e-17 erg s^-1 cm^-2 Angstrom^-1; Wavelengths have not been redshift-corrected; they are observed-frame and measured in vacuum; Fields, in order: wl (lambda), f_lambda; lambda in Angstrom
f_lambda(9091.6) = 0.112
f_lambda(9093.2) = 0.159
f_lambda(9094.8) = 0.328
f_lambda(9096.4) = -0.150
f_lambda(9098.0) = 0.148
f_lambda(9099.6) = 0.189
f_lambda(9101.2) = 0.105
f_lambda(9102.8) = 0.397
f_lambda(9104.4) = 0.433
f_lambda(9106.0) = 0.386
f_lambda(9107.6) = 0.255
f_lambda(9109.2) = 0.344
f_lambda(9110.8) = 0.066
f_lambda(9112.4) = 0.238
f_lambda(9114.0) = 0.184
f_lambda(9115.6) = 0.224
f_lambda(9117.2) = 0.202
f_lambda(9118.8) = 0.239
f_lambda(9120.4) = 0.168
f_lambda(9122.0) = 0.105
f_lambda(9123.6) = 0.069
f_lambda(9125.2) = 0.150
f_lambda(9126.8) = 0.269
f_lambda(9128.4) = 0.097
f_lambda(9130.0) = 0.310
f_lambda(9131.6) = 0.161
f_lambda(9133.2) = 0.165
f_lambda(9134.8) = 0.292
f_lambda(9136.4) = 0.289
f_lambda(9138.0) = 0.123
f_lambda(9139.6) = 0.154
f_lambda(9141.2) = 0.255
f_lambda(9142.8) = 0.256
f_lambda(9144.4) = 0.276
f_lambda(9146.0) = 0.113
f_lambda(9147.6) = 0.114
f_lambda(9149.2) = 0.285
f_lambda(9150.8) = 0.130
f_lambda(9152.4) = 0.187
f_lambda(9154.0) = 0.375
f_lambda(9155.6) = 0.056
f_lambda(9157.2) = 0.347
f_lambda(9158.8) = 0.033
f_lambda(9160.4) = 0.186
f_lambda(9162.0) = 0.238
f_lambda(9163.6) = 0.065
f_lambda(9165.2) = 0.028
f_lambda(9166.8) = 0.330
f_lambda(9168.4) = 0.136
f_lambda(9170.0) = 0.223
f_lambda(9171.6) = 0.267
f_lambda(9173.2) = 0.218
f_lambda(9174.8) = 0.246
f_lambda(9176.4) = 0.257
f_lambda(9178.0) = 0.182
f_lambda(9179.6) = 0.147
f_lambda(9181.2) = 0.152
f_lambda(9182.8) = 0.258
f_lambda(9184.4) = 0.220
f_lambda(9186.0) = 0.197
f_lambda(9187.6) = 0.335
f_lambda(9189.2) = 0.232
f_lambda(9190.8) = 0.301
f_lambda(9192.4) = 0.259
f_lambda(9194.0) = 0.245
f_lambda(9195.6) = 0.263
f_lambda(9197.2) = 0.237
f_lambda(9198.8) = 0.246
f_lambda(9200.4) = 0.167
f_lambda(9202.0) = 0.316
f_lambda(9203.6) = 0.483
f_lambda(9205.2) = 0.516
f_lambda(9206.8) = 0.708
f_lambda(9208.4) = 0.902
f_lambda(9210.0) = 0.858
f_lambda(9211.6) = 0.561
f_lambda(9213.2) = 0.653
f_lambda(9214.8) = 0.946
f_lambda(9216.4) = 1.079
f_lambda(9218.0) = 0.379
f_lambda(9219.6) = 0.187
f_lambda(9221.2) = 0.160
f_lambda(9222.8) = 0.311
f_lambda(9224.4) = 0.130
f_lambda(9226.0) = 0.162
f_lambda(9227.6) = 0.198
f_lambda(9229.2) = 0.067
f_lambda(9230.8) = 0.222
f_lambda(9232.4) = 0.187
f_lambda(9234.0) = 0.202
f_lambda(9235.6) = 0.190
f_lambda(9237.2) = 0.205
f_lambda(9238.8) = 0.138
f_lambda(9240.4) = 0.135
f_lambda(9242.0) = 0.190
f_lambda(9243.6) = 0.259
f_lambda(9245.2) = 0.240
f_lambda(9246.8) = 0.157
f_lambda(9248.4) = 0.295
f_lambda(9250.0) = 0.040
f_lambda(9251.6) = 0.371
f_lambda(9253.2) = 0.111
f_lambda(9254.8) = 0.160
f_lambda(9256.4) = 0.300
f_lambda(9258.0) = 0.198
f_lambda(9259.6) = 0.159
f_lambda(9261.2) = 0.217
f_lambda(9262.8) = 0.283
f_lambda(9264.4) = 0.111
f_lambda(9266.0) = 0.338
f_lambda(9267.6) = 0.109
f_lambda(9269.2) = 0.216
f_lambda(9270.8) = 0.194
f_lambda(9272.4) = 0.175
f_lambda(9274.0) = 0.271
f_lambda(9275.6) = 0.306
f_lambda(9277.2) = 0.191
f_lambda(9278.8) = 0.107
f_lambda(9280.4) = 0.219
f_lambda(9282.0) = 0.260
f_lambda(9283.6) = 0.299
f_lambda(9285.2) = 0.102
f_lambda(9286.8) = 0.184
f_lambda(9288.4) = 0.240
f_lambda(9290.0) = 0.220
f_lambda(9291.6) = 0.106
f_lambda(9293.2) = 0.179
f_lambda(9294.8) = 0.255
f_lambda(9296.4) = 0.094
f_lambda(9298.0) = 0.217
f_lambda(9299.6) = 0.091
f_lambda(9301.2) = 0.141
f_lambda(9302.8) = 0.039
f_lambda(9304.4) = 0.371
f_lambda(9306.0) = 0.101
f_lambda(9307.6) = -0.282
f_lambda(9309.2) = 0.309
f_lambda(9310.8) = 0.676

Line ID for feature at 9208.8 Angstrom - [O II] 3727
